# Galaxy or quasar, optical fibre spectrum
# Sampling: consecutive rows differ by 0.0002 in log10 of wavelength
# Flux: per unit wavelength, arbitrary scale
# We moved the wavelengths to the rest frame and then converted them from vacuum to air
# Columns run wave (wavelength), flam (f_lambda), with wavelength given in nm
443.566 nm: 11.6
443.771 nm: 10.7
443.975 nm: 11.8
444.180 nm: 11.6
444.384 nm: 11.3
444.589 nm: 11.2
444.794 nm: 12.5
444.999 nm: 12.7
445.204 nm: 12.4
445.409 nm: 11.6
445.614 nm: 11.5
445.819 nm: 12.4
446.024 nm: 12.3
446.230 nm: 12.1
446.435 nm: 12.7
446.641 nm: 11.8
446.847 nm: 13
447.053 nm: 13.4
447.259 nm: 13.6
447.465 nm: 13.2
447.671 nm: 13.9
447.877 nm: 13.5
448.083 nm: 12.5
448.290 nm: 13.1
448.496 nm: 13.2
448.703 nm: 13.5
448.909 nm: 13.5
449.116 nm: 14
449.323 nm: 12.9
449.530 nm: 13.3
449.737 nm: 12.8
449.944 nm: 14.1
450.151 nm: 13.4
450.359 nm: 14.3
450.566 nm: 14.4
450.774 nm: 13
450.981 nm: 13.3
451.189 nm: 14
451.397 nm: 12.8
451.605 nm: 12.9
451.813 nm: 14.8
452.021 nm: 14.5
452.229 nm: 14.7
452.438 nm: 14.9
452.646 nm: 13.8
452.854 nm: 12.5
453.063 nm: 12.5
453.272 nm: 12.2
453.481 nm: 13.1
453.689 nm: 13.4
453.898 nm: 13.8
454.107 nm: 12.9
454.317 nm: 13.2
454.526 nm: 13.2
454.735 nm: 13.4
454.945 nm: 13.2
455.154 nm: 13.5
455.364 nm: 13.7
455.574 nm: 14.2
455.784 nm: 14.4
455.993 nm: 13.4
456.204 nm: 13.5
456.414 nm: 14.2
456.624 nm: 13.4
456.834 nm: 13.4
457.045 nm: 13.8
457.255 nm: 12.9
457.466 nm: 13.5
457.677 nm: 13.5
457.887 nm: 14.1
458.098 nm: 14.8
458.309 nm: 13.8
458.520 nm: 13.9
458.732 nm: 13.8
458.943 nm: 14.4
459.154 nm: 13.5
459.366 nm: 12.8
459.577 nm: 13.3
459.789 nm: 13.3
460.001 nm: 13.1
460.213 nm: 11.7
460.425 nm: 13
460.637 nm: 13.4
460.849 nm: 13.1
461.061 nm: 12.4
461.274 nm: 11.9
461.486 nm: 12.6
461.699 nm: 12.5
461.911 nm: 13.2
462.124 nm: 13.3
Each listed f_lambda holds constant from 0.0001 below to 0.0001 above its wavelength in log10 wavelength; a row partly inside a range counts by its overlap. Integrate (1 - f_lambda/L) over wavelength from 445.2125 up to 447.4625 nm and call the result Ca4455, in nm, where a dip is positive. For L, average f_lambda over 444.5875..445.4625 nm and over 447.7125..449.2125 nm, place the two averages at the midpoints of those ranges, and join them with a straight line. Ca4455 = 0.03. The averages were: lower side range 12.2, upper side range 13.4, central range 12.5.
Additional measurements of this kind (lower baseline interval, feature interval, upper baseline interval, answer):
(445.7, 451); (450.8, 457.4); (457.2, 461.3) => -0.13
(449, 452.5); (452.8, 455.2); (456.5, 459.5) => 0.11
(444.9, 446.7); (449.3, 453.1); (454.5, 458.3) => -0.21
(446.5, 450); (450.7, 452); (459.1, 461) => -0.04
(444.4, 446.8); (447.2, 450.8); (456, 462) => -0.31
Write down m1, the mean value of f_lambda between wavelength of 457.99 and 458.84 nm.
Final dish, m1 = 14.1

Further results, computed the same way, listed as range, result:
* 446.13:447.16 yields 12.6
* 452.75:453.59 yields 12.6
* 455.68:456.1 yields 13.9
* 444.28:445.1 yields 11.9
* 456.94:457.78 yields 13.4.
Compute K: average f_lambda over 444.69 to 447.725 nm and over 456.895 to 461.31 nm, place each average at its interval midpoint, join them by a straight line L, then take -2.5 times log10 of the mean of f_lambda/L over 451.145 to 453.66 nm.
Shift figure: -0.05 mag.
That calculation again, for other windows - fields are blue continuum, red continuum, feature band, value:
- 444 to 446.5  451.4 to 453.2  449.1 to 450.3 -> -0.02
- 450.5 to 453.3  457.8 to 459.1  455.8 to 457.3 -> 0.03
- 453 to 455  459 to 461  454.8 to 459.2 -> -0.06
